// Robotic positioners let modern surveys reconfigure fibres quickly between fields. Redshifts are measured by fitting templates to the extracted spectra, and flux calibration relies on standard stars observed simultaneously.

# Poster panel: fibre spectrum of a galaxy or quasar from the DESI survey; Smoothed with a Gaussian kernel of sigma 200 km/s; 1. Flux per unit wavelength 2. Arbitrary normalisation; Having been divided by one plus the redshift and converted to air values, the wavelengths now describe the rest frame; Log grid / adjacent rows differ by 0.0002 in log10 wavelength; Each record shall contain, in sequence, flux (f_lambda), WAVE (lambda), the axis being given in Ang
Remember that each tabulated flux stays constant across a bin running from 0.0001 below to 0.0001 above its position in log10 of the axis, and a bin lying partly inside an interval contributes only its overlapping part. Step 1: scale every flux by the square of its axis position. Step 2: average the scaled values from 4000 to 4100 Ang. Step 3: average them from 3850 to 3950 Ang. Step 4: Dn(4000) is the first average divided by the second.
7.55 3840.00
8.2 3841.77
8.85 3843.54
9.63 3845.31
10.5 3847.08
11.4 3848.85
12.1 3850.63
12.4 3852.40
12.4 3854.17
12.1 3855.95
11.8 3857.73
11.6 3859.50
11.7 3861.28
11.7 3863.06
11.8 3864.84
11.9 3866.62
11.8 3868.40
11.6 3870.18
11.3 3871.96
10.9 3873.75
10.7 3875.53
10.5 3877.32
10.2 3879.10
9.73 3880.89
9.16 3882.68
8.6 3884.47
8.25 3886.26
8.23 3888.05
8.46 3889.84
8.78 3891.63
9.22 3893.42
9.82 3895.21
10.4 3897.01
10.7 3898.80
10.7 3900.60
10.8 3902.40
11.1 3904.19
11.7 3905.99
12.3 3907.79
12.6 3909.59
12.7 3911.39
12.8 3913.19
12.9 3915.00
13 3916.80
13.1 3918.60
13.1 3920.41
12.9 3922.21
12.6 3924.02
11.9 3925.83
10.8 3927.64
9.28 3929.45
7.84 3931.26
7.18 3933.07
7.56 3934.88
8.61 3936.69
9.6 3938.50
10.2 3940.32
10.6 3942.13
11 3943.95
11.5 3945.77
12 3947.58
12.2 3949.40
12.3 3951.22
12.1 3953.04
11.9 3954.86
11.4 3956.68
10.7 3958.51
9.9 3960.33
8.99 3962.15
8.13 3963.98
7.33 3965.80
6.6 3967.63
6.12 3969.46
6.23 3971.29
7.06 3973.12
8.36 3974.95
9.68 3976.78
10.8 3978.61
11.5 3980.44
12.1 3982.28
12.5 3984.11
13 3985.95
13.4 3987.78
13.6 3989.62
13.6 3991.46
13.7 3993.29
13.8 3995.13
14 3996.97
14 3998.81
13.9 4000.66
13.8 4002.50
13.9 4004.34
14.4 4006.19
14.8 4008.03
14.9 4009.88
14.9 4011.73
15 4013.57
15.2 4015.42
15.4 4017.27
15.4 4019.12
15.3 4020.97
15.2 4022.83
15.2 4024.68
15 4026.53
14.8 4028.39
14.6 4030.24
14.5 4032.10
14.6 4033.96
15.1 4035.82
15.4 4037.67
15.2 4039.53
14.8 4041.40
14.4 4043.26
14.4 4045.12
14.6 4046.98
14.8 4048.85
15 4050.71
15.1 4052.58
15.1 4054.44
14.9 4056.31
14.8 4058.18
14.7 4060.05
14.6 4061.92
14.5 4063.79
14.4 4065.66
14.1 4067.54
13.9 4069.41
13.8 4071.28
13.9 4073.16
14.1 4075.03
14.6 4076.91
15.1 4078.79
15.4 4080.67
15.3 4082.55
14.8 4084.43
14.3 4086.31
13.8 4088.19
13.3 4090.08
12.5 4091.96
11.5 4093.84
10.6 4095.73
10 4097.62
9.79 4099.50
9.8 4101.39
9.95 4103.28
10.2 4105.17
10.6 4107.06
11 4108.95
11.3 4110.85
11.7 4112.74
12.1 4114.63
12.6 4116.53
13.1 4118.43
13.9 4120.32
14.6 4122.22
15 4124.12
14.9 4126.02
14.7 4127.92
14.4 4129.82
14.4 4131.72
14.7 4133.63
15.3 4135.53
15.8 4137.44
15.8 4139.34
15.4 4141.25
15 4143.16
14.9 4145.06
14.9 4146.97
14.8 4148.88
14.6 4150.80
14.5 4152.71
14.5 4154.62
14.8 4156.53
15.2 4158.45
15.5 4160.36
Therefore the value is 1.4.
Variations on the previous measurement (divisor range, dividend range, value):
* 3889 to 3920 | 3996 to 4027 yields 1.38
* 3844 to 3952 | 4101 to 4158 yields 1.41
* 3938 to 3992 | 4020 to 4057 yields 1.48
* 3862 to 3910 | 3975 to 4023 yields 1.38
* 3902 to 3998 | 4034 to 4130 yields 1.32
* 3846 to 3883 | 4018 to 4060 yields 1.44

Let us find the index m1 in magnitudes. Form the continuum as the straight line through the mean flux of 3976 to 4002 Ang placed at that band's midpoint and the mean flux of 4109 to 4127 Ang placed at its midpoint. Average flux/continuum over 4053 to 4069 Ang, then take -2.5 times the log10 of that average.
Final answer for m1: -0.13 mag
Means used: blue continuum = 12.9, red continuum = 13.1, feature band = 14.6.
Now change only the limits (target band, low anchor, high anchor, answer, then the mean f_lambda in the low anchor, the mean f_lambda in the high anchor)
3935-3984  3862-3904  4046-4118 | 0.15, 10.2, 13.2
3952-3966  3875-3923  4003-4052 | 0.24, 10.8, 14.9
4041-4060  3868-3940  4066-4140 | -0.18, 10.6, 13.2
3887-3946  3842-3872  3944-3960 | 0.08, 11.4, 11.7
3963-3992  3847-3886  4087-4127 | 0.16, 11.1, 12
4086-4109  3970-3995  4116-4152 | 0.22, 11.2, 14.7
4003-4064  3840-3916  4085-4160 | -0.19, 10.8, 13.4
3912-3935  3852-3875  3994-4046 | 0.14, 11.7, 14.7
